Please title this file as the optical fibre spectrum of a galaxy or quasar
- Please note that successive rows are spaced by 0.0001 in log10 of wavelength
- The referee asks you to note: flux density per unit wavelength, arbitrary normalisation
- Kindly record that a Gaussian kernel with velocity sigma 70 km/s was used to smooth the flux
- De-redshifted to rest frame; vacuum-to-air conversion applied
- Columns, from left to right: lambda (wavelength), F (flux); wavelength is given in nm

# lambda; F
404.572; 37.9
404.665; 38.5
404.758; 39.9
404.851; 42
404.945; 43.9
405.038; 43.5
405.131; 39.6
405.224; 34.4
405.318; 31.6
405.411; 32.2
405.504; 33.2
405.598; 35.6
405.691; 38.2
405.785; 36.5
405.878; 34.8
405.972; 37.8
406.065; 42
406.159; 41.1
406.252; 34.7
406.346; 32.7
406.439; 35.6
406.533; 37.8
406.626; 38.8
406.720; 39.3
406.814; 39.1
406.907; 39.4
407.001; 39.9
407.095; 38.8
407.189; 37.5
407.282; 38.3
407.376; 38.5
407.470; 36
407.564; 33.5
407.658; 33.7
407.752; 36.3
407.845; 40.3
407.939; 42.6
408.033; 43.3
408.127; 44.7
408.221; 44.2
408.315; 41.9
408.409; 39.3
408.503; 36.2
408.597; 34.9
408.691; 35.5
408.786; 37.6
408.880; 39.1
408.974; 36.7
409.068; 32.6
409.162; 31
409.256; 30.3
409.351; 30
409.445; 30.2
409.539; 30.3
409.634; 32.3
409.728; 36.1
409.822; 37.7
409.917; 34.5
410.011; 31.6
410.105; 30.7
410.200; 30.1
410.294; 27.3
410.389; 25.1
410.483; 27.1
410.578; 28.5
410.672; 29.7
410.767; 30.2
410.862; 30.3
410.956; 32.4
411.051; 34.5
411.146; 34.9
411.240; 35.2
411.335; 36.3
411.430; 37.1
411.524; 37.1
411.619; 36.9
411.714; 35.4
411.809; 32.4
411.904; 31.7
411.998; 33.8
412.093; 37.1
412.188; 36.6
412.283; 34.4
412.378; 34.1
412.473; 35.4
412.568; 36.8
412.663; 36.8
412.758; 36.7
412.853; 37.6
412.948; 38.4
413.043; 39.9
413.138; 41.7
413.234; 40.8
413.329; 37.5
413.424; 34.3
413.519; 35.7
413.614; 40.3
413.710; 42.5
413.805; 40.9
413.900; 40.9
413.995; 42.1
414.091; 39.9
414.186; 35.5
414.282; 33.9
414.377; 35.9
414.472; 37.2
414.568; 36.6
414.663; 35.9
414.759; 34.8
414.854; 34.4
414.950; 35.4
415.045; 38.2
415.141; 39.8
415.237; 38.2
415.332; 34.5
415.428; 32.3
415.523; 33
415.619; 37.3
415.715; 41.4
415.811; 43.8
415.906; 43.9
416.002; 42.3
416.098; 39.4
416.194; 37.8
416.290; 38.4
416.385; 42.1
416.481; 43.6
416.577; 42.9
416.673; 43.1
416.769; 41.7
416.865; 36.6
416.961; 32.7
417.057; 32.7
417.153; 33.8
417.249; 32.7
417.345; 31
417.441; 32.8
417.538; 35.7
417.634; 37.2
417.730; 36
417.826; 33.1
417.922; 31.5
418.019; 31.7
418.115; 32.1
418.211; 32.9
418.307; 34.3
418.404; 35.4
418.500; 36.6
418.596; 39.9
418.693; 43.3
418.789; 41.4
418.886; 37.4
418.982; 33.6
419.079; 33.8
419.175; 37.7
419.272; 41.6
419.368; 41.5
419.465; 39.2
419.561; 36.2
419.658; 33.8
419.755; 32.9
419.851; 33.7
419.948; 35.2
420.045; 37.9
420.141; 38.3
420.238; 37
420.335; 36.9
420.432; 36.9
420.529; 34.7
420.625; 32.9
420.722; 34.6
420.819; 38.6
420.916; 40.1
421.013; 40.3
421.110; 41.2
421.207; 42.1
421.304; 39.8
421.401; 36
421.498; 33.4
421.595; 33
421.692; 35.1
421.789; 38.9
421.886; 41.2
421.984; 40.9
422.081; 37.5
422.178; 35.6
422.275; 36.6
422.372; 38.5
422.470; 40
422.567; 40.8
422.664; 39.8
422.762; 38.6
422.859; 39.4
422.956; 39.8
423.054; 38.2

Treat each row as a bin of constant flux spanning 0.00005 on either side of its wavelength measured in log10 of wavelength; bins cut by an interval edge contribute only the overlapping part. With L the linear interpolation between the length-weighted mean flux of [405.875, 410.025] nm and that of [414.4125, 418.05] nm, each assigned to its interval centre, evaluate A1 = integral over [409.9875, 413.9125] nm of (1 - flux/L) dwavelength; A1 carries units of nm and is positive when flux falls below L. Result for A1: 0.22 nm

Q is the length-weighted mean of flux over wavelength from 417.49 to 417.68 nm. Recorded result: 36.5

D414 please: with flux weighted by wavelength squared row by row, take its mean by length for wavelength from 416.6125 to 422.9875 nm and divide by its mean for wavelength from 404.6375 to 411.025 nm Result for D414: 1.1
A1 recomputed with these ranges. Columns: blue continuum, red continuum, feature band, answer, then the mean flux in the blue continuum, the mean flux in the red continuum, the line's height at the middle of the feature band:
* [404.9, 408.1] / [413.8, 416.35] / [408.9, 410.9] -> 0.35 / 37.7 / 37.9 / 37.8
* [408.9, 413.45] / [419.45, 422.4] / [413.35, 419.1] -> -0.26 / 34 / 37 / 35.6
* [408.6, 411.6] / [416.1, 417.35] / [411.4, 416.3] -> -0.24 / 32.7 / 37.9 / 35.7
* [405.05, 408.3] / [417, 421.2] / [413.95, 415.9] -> -0.02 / 37.8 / 36.1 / 36.7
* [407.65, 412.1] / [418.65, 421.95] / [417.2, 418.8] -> 0.08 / 34.5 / 37.4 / 36.7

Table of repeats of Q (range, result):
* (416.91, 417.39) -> 32.6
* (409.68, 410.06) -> 35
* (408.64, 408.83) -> 36.3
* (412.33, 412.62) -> 35.4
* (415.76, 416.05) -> 43.3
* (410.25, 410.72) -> 27.5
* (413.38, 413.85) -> 38.8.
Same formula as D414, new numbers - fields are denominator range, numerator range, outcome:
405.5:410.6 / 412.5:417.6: 1.09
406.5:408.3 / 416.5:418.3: 0.94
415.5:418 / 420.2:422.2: 1.02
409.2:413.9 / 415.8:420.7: 1.10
